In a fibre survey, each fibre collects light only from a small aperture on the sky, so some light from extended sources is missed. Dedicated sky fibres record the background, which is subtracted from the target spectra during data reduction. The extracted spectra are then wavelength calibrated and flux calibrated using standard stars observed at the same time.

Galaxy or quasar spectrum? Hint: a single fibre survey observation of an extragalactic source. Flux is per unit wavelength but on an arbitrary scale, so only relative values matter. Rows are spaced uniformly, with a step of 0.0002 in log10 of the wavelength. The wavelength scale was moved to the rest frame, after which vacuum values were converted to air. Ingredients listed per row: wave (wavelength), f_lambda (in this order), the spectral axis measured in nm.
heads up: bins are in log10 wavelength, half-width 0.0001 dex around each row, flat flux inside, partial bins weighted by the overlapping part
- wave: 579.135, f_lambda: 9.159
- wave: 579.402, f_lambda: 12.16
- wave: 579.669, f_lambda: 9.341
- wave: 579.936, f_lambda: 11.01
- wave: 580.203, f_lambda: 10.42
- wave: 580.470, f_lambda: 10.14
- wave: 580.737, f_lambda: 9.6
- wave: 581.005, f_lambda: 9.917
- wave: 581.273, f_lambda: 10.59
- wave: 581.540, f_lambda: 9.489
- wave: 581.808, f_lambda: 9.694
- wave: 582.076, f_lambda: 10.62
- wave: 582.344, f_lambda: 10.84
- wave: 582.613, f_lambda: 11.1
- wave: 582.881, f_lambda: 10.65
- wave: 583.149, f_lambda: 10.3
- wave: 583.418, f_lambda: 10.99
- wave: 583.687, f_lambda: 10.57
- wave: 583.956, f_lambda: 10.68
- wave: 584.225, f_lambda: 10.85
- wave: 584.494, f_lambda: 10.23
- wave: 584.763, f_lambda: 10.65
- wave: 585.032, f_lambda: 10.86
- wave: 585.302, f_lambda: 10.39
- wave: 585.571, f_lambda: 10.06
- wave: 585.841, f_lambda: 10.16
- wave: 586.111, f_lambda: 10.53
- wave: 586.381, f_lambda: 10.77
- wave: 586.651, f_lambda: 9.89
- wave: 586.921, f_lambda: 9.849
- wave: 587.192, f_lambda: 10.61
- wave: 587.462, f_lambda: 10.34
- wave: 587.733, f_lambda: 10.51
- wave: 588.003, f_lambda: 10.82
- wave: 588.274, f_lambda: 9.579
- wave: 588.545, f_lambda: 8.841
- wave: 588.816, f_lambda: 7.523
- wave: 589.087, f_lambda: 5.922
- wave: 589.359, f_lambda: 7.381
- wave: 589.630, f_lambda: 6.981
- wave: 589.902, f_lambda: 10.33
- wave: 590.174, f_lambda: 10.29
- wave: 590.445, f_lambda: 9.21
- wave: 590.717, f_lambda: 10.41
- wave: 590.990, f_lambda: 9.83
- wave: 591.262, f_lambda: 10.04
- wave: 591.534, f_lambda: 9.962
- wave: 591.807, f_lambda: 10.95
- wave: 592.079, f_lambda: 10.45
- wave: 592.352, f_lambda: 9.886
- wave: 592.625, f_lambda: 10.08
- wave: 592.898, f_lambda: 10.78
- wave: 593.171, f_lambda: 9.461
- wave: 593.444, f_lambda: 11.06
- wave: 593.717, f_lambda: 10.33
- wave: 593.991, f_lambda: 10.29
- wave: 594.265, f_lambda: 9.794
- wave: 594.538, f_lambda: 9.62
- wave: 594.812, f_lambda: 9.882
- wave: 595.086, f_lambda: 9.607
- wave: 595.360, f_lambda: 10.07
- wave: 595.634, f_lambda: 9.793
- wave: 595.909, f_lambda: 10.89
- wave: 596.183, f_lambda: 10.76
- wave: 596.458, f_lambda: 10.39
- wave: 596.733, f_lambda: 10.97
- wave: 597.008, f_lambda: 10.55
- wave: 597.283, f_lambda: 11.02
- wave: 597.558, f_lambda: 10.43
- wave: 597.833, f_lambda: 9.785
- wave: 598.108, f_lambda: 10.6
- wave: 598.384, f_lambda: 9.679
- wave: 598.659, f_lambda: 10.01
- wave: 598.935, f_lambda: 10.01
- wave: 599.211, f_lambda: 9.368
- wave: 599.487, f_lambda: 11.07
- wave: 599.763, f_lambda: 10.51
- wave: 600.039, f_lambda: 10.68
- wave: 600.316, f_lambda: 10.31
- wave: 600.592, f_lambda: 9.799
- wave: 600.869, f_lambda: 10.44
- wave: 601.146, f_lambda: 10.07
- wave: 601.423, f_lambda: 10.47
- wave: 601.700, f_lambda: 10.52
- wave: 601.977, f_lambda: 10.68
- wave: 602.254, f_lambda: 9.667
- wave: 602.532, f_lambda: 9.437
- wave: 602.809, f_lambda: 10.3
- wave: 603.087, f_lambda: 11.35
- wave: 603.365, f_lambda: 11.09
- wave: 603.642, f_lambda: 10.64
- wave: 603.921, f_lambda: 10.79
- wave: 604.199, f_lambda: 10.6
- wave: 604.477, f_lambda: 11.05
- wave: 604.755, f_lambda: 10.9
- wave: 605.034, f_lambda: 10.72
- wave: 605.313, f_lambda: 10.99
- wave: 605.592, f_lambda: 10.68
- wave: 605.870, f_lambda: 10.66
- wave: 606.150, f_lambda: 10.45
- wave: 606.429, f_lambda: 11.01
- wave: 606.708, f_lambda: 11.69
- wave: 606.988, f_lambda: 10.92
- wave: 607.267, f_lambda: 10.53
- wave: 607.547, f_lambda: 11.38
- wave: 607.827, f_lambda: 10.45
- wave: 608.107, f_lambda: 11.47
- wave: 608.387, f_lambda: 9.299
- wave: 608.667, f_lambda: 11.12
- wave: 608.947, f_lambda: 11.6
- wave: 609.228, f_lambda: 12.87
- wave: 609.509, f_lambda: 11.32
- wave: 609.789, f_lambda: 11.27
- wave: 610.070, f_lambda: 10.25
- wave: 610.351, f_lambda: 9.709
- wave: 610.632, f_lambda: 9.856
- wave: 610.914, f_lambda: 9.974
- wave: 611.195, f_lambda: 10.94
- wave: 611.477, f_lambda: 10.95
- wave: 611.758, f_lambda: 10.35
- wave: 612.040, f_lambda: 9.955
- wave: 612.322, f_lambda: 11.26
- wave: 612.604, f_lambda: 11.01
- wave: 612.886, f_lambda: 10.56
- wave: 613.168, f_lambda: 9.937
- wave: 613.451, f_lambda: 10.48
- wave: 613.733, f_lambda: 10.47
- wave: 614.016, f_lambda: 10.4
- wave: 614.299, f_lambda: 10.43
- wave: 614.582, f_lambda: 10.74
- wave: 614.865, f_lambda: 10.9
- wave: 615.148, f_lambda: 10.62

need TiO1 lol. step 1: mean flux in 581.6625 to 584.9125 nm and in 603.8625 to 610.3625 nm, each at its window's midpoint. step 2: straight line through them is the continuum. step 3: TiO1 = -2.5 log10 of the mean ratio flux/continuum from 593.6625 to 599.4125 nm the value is 0.06 mag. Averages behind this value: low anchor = 10.6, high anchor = 10.9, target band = 10.2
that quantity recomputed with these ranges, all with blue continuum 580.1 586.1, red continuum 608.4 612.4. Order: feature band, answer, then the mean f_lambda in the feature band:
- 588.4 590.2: 0.29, 8.06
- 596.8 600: 0.03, 10.3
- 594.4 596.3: 0.05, 10.1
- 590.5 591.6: 0.05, 10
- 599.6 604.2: 0.02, 10.4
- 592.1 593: 0.03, 10.2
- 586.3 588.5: 0.02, 10.2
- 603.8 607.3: -0.02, 10.9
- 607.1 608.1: -0.02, 10.9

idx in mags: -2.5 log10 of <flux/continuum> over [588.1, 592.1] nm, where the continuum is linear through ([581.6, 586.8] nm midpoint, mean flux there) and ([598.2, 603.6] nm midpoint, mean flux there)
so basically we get 0.14 mag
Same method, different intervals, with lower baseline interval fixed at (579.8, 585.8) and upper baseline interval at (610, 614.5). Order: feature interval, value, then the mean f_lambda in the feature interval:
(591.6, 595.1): 0.03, 10.2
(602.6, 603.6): -0.04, 10.8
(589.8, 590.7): 0.05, 10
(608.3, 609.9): -0.09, 11.3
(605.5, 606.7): -0.04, 10.8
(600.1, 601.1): 0.02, 10.2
